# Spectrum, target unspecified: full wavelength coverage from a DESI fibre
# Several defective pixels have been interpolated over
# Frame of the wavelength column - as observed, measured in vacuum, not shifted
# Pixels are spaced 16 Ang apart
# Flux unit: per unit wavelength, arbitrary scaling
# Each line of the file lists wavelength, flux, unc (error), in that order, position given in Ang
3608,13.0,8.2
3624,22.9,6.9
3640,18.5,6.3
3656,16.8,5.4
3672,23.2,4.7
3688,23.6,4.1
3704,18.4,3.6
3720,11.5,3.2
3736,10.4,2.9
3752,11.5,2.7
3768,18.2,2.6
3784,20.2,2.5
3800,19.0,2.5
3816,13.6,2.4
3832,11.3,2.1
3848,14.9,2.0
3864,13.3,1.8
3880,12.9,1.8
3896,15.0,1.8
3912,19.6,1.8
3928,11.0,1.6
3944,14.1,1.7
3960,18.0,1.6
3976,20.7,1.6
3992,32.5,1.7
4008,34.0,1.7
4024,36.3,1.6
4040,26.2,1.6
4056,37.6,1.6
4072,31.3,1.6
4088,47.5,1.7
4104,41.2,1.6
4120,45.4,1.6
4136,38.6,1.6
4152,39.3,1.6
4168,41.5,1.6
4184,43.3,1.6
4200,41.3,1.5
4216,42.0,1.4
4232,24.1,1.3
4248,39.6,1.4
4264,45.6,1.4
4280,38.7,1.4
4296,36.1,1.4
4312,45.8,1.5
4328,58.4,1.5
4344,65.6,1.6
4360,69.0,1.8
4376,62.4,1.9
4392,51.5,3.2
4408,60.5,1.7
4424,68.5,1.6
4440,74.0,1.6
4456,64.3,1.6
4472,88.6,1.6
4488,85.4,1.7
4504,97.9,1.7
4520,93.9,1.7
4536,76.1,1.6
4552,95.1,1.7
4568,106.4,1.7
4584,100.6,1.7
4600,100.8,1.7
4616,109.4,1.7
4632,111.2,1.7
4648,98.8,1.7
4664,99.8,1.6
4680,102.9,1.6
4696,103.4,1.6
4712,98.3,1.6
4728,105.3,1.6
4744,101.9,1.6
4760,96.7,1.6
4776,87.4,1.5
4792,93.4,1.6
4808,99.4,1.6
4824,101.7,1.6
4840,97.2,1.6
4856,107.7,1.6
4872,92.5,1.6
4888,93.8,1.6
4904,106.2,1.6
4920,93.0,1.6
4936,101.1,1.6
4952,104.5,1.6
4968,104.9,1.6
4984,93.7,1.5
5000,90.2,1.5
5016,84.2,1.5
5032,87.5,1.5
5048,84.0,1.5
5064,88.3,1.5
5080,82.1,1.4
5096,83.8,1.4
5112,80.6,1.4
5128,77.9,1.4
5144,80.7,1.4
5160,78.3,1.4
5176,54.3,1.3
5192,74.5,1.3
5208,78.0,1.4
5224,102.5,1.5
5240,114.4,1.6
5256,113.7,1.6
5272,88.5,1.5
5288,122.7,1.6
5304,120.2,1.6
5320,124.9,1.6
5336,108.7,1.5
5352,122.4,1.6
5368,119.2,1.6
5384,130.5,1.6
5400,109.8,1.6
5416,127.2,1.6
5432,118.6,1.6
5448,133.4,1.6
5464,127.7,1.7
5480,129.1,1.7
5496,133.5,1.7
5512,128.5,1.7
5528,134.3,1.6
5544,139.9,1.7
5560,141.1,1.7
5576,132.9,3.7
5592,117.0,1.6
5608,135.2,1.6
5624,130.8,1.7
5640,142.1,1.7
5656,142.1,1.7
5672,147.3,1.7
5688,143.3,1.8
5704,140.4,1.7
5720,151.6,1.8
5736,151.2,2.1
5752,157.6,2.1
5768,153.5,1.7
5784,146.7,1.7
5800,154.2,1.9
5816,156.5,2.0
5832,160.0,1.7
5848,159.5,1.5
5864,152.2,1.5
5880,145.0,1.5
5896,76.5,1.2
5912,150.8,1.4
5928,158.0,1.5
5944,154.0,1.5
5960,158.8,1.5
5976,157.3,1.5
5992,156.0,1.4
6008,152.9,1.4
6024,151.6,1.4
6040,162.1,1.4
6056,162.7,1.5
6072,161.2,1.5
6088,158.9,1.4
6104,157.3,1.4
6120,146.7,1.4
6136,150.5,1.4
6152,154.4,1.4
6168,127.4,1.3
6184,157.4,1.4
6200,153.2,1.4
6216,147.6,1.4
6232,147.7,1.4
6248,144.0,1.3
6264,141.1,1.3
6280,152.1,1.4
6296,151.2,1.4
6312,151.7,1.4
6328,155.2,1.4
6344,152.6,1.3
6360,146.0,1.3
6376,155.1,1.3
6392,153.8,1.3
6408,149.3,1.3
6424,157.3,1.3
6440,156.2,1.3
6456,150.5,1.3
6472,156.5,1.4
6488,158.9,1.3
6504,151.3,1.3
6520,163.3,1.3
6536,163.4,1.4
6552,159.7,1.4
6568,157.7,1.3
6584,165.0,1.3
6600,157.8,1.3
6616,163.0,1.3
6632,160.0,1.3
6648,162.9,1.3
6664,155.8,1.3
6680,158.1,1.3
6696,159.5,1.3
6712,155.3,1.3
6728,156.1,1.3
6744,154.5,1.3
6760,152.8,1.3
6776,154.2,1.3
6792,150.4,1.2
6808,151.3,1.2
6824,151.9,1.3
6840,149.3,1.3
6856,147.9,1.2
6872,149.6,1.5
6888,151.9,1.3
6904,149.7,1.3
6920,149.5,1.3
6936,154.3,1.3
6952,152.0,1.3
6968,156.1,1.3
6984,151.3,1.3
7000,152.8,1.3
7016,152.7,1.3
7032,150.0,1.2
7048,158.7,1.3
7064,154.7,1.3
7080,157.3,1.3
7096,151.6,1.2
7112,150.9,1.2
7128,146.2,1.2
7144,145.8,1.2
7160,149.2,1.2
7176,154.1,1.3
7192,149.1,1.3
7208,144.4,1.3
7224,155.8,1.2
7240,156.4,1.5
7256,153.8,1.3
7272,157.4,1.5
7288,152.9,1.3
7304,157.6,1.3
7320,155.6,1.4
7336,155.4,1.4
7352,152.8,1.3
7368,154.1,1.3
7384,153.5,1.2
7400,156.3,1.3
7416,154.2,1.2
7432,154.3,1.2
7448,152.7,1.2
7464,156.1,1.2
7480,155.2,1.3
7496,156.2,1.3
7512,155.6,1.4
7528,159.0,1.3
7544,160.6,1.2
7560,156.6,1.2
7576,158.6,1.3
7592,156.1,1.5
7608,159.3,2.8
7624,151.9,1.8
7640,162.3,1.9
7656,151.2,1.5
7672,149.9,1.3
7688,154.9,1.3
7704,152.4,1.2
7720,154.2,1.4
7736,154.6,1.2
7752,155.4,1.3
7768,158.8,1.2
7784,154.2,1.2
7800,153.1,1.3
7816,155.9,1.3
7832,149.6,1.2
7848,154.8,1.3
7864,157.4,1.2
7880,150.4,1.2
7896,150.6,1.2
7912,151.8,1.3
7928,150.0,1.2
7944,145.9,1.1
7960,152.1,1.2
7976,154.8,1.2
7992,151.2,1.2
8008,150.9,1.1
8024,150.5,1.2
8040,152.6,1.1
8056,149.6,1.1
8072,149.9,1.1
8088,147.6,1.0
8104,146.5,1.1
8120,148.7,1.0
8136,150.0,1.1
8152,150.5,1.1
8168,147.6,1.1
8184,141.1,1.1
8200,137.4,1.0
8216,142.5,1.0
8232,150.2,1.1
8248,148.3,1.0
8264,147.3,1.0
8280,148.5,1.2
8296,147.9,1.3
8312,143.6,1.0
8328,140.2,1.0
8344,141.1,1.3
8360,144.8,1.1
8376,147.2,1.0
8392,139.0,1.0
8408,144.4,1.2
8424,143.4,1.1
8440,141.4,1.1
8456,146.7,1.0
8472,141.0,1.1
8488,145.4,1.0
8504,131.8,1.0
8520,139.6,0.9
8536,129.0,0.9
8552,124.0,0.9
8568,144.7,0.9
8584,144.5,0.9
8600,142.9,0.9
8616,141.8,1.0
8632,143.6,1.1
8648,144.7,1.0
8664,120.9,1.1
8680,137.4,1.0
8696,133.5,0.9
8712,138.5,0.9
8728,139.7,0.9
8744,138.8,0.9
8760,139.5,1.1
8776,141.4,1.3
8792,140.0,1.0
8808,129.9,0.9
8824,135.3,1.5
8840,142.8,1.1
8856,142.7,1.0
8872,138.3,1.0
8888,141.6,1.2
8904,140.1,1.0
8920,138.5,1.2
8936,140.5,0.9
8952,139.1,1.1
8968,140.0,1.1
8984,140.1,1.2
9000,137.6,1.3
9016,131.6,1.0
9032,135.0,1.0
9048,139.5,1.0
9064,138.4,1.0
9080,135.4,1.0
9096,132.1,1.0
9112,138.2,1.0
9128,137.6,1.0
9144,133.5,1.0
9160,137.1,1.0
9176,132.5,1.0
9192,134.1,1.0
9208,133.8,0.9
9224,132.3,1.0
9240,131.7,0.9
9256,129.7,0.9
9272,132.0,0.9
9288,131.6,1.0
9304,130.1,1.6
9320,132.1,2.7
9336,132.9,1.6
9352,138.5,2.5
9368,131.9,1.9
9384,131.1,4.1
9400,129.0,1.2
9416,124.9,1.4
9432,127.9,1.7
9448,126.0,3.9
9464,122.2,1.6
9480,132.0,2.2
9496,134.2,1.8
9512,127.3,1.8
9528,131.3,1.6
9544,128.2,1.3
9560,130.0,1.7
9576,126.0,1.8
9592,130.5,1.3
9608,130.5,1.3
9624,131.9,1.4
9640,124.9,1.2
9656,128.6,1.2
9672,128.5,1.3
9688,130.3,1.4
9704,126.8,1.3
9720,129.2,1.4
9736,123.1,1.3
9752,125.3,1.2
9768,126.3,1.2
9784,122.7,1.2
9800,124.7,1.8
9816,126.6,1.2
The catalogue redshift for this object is 0.000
